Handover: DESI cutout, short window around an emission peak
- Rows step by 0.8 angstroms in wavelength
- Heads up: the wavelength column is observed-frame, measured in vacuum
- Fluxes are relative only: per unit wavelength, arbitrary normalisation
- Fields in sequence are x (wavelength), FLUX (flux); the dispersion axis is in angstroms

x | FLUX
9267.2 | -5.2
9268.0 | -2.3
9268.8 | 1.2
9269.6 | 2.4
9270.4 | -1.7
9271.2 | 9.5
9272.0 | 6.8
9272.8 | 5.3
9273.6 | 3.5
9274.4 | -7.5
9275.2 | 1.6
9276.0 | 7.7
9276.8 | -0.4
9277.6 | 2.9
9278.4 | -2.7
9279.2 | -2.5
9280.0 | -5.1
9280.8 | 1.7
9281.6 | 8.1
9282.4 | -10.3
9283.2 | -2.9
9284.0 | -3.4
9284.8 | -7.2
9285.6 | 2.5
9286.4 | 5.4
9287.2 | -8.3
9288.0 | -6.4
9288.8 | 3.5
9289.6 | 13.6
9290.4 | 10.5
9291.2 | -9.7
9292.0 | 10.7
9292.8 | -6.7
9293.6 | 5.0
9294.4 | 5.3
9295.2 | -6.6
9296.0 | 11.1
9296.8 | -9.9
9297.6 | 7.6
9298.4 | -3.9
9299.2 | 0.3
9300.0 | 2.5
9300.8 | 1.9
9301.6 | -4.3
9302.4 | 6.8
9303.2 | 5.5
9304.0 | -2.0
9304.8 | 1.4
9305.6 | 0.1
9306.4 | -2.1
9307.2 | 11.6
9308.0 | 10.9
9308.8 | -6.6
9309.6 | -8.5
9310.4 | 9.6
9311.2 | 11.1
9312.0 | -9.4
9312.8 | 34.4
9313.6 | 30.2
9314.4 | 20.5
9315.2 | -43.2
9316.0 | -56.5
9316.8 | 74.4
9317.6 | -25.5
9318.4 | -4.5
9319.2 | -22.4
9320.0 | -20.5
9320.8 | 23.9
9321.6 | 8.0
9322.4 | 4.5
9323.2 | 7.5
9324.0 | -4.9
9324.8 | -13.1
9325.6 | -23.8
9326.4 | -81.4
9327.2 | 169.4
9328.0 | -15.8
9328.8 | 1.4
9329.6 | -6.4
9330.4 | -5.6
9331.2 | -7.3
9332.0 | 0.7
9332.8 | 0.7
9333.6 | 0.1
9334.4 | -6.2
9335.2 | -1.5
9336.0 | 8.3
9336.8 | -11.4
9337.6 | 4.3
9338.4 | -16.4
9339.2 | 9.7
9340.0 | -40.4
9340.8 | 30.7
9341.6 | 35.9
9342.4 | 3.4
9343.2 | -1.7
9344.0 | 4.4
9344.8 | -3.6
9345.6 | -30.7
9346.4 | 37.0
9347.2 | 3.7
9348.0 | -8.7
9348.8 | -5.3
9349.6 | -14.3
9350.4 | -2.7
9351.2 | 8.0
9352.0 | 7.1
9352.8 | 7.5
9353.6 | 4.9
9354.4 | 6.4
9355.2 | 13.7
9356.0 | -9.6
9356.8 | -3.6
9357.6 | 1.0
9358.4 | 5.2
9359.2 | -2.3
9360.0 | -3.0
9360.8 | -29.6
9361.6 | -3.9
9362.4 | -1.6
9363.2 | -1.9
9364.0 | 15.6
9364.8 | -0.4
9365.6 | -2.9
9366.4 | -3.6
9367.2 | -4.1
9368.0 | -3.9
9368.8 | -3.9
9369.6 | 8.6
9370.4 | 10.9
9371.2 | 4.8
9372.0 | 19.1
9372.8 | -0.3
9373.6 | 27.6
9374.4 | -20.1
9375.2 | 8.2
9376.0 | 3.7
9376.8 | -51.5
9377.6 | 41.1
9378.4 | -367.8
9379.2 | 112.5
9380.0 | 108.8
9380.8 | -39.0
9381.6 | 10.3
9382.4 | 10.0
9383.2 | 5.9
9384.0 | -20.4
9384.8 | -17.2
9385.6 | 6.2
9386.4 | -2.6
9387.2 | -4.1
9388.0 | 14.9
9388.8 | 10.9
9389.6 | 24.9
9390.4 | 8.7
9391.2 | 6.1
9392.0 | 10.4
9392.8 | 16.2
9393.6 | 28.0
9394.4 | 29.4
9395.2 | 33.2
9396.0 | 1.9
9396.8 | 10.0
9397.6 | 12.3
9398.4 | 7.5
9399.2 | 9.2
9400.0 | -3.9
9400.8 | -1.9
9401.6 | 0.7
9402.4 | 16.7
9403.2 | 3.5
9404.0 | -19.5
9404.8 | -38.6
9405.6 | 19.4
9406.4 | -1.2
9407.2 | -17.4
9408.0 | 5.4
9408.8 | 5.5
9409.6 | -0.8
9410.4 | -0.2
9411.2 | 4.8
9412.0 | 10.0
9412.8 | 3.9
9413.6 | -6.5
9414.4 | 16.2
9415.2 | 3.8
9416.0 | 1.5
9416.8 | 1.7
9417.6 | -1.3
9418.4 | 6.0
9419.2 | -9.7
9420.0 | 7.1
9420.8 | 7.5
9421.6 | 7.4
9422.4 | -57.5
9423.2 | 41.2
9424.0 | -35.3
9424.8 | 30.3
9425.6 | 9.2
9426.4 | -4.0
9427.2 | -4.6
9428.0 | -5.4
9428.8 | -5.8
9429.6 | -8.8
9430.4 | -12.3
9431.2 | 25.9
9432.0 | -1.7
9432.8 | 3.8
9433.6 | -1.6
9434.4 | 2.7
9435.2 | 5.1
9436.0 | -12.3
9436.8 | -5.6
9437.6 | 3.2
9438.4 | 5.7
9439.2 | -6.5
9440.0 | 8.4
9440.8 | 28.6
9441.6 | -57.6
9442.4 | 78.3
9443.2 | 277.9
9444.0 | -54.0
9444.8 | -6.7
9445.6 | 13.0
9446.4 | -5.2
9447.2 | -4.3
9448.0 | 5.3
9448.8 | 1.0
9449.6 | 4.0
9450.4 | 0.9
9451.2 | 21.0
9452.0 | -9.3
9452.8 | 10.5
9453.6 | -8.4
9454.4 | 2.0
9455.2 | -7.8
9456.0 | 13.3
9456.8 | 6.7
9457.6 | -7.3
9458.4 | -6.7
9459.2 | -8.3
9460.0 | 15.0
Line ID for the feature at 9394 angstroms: H-beta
